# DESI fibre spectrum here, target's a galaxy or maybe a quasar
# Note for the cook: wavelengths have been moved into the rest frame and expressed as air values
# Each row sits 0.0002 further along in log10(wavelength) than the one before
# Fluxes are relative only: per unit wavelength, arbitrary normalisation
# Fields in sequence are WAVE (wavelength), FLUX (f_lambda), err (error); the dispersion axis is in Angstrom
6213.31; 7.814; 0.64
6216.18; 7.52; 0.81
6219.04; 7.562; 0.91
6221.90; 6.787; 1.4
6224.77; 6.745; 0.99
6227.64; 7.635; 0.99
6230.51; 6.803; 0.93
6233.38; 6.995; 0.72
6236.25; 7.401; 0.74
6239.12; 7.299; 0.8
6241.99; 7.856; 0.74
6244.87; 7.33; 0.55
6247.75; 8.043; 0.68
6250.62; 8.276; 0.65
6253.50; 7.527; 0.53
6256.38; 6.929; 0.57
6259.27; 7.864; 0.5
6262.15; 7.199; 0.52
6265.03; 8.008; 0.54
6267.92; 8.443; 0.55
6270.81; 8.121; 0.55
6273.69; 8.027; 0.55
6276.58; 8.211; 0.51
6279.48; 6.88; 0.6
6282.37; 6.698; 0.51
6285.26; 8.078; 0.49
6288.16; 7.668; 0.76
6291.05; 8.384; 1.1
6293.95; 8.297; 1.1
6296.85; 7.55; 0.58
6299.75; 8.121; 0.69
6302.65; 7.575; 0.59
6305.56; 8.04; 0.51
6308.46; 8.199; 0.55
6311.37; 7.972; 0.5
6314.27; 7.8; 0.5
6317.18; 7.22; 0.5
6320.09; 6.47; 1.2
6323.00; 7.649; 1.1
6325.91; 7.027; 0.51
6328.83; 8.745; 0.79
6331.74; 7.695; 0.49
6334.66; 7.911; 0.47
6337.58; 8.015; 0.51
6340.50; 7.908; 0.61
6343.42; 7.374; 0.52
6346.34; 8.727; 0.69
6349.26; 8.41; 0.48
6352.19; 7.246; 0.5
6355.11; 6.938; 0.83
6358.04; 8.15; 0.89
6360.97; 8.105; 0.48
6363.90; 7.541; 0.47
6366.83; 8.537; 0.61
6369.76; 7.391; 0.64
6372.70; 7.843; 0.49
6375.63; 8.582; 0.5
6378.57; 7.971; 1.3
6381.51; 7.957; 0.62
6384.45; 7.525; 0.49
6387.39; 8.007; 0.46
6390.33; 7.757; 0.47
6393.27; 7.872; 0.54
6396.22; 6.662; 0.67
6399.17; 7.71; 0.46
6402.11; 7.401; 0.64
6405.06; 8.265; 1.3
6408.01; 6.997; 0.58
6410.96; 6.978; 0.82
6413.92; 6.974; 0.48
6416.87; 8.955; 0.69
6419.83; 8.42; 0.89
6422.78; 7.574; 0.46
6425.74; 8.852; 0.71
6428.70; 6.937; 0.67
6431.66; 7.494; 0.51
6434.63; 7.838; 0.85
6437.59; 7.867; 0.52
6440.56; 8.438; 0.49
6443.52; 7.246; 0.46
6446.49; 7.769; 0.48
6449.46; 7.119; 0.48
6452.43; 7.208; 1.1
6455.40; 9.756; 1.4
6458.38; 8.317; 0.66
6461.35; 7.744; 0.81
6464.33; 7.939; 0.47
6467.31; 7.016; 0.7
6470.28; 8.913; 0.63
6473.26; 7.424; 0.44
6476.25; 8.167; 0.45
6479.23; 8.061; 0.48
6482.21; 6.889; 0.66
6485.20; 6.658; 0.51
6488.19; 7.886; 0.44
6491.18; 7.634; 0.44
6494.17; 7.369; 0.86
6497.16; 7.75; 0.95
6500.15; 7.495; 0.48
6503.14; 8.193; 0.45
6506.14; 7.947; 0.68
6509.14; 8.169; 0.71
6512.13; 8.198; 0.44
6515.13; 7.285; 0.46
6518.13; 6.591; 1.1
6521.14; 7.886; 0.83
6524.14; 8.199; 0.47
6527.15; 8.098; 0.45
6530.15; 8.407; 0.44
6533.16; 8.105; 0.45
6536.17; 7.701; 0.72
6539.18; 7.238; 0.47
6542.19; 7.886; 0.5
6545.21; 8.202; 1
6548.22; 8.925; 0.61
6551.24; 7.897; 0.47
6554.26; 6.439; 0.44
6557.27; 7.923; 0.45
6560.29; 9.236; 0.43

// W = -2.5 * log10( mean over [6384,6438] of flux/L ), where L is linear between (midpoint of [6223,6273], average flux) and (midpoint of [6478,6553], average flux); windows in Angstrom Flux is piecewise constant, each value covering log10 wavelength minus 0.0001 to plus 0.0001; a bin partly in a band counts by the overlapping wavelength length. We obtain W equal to 0.00 mag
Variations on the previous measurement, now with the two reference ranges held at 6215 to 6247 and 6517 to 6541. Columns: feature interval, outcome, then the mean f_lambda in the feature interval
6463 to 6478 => -0.03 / 7.9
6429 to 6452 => 0.00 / 7.62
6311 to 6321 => 0.01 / 7.35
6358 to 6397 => -0.05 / 7.86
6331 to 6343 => -0.05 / 7.85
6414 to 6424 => -0.08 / 8.15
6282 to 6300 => -0.07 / 7.88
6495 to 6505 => -0.01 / 7.79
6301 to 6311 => -0.08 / 7.94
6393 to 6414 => 0.03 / 7.35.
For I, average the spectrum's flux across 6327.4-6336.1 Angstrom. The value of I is 8.12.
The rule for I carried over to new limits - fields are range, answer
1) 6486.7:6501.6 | 7.63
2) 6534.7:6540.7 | 7.47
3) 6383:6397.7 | 7.56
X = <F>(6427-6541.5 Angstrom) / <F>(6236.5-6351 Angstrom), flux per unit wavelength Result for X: 1.0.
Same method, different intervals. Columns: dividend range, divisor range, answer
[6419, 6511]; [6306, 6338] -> 1.01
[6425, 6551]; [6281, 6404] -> 1.01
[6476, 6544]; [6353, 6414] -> 1.01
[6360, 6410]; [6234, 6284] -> 1.02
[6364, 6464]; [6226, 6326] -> 1.02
